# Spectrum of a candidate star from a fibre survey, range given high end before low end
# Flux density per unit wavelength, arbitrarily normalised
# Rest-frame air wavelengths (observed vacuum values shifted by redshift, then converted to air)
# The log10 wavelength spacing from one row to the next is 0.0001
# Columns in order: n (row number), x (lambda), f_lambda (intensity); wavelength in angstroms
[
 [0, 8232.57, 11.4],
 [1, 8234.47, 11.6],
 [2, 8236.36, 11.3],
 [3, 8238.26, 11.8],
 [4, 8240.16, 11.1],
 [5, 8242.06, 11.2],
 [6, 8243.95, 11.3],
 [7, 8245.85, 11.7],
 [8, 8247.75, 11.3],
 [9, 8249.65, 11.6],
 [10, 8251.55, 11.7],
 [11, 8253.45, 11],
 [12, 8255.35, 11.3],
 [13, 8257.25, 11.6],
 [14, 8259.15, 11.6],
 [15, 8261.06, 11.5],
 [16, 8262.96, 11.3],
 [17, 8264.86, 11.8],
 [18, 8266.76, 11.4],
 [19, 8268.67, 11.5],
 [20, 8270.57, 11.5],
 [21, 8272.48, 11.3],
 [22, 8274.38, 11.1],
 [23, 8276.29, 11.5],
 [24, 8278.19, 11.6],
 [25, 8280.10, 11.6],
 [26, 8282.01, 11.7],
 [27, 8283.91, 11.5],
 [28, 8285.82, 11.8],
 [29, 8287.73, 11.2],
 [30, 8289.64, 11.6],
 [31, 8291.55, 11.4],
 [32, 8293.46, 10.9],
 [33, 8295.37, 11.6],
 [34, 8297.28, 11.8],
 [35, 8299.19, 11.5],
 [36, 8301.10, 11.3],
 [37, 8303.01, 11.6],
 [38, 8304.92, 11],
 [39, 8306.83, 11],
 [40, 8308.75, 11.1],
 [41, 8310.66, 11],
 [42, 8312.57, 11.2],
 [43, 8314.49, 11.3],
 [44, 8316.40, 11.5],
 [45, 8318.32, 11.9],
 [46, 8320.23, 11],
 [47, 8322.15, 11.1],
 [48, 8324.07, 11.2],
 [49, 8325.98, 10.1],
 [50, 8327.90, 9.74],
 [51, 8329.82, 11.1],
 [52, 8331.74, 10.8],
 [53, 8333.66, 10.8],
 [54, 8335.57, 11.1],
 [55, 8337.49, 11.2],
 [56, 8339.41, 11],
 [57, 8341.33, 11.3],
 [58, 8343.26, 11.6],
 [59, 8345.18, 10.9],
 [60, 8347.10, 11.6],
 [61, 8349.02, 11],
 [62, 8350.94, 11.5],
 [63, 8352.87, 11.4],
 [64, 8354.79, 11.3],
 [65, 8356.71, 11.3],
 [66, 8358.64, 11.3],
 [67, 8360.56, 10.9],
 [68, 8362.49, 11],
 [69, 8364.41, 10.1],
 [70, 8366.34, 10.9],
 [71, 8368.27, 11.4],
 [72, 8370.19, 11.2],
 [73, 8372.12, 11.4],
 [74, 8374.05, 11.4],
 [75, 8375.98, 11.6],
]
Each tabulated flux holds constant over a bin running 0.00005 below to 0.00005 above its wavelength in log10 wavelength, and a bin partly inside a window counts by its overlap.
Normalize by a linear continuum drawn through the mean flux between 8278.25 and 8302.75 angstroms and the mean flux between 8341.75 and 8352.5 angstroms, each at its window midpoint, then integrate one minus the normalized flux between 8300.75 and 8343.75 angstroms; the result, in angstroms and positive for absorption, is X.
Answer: 1.2 angstroms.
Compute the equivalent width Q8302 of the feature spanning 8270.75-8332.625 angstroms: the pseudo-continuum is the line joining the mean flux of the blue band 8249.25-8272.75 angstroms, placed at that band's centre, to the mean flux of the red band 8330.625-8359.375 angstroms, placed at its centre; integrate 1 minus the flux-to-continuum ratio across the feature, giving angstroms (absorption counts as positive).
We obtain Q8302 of 0.5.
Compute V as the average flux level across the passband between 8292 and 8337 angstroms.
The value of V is 11.1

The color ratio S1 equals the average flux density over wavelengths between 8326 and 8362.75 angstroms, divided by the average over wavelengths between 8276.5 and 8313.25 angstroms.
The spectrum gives 1.0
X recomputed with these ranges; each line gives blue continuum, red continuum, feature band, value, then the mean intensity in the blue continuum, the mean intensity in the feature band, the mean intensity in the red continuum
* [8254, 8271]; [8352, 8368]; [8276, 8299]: -0.3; 11.5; 11.5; 11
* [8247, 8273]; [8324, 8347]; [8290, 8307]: -0.3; 11.5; 11.4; 10.9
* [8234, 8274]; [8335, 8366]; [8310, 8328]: 0.3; 11.4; 11.1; 11.2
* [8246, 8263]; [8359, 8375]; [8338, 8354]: -0.2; 11.5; 11.3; 11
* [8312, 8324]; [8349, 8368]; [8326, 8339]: 0.6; 11.3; 10.7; 11.1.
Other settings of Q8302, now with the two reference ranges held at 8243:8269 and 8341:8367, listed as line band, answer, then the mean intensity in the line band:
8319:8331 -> 0.54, 10.7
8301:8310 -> 0.10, 11.2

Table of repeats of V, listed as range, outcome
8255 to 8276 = 11.4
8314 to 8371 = 11.1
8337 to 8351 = 11.2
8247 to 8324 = 11.4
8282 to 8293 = 11.5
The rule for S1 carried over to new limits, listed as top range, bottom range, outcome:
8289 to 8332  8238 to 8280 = 0.98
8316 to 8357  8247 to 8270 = 0.97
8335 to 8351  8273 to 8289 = 0.98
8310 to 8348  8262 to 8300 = 0.96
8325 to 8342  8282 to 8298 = 0.94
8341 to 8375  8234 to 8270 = 0.98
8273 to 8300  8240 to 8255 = 1.01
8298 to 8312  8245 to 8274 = 0.98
